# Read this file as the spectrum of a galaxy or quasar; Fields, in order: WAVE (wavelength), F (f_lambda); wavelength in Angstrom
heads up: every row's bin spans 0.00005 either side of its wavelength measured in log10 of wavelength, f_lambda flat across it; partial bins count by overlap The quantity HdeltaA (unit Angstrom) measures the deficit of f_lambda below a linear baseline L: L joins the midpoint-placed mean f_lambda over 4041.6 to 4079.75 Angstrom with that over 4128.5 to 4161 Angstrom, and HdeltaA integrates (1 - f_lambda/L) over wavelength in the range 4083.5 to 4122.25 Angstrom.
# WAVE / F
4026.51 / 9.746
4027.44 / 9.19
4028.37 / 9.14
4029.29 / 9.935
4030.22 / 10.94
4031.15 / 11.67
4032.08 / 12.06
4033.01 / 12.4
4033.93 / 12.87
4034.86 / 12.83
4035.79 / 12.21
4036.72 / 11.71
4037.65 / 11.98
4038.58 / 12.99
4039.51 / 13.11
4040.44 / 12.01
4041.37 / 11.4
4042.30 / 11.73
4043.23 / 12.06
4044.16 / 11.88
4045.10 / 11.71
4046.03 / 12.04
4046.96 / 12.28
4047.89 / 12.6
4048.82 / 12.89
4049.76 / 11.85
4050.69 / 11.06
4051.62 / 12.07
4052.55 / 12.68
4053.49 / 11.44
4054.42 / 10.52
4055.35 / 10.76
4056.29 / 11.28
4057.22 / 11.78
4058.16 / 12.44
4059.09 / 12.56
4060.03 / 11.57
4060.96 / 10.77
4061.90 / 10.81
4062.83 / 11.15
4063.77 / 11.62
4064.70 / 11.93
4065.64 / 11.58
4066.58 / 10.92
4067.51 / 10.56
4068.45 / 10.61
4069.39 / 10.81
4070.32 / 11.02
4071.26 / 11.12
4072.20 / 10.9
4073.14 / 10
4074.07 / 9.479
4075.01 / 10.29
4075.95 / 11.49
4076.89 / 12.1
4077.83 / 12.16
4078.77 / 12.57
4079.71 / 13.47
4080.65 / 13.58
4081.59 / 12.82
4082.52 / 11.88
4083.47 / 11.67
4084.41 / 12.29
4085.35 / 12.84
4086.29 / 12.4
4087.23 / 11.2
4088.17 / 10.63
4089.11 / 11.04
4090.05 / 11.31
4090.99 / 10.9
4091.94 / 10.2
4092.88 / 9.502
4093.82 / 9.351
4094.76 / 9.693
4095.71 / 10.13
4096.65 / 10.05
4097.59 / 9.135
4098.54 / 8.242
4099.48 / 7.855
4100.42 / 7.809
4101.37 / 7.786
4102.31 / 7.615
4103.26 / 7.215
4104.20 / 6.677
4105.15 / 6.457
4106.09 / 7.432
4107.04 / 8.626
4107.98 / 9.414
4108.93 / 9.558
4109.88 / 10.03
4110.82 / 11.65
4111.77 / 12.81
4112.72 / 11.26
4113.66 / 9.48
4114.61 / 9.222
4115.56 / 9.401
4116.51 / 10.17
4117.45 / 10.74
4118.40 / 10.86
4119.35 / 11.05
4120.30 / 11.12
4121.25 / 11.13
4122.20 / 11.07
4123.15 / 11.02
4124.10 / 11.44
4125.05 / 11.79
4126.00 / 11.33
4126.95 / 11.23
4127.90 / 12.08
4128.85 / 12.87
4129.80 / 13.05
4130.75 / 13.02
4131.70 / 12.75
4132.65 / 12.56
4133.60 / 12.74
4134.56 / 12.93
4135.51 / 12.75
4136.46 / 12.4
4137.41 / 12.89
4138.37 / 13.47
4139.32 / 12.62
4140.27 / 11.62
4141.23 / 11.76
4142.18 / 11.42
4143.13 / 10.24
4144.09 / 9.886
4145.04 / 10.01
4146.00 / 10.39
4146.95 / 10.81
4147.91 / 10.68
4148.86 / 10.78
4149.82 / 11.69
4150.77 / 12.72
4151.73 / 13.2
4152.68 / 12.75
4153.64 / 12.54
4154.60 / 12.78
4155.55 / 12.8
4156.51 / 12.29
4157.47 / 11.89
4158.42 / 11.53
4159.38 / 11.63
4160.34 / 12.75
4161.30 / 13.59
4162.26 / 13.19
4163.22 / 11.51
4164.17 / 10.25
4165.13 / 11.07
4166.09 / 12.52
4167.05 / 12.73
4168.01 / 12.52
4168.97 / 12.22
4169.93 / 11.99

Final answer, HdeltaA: 6.2 Angstrom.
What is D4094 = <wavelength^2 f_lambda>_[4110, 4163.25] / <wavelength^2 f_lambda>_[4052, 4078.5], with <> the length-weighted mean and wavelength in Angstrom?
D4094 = 1.08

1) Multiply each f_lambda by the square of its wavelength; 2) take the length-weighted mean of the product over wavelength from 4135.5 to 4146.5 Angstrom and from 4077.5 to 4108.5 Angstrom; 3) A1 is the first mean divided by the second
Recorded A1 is 1.17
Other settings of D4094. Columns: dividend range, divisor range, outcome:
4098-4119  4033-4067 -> 0.79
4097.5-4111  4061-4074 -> 0.77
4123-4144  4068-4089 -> 1.08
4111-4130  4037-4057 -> 0.97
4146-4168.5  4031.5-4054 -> 1.05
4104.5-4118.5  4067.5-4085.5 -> 0.86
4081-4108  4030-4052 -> 0.83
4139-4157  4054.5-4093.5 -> 1.06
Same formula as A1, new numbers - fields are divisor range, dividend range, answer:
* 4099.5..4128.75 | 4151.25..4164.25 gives 1.28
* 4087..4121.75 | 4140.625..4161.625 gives 1.24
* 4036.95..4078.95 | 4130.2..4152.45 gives 1.07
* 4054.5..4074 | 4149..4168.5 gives 1.15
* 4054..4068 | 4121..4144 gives 1.10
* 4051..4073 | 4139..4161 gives 1.08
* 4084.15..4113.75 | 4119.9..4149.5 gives 1.23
